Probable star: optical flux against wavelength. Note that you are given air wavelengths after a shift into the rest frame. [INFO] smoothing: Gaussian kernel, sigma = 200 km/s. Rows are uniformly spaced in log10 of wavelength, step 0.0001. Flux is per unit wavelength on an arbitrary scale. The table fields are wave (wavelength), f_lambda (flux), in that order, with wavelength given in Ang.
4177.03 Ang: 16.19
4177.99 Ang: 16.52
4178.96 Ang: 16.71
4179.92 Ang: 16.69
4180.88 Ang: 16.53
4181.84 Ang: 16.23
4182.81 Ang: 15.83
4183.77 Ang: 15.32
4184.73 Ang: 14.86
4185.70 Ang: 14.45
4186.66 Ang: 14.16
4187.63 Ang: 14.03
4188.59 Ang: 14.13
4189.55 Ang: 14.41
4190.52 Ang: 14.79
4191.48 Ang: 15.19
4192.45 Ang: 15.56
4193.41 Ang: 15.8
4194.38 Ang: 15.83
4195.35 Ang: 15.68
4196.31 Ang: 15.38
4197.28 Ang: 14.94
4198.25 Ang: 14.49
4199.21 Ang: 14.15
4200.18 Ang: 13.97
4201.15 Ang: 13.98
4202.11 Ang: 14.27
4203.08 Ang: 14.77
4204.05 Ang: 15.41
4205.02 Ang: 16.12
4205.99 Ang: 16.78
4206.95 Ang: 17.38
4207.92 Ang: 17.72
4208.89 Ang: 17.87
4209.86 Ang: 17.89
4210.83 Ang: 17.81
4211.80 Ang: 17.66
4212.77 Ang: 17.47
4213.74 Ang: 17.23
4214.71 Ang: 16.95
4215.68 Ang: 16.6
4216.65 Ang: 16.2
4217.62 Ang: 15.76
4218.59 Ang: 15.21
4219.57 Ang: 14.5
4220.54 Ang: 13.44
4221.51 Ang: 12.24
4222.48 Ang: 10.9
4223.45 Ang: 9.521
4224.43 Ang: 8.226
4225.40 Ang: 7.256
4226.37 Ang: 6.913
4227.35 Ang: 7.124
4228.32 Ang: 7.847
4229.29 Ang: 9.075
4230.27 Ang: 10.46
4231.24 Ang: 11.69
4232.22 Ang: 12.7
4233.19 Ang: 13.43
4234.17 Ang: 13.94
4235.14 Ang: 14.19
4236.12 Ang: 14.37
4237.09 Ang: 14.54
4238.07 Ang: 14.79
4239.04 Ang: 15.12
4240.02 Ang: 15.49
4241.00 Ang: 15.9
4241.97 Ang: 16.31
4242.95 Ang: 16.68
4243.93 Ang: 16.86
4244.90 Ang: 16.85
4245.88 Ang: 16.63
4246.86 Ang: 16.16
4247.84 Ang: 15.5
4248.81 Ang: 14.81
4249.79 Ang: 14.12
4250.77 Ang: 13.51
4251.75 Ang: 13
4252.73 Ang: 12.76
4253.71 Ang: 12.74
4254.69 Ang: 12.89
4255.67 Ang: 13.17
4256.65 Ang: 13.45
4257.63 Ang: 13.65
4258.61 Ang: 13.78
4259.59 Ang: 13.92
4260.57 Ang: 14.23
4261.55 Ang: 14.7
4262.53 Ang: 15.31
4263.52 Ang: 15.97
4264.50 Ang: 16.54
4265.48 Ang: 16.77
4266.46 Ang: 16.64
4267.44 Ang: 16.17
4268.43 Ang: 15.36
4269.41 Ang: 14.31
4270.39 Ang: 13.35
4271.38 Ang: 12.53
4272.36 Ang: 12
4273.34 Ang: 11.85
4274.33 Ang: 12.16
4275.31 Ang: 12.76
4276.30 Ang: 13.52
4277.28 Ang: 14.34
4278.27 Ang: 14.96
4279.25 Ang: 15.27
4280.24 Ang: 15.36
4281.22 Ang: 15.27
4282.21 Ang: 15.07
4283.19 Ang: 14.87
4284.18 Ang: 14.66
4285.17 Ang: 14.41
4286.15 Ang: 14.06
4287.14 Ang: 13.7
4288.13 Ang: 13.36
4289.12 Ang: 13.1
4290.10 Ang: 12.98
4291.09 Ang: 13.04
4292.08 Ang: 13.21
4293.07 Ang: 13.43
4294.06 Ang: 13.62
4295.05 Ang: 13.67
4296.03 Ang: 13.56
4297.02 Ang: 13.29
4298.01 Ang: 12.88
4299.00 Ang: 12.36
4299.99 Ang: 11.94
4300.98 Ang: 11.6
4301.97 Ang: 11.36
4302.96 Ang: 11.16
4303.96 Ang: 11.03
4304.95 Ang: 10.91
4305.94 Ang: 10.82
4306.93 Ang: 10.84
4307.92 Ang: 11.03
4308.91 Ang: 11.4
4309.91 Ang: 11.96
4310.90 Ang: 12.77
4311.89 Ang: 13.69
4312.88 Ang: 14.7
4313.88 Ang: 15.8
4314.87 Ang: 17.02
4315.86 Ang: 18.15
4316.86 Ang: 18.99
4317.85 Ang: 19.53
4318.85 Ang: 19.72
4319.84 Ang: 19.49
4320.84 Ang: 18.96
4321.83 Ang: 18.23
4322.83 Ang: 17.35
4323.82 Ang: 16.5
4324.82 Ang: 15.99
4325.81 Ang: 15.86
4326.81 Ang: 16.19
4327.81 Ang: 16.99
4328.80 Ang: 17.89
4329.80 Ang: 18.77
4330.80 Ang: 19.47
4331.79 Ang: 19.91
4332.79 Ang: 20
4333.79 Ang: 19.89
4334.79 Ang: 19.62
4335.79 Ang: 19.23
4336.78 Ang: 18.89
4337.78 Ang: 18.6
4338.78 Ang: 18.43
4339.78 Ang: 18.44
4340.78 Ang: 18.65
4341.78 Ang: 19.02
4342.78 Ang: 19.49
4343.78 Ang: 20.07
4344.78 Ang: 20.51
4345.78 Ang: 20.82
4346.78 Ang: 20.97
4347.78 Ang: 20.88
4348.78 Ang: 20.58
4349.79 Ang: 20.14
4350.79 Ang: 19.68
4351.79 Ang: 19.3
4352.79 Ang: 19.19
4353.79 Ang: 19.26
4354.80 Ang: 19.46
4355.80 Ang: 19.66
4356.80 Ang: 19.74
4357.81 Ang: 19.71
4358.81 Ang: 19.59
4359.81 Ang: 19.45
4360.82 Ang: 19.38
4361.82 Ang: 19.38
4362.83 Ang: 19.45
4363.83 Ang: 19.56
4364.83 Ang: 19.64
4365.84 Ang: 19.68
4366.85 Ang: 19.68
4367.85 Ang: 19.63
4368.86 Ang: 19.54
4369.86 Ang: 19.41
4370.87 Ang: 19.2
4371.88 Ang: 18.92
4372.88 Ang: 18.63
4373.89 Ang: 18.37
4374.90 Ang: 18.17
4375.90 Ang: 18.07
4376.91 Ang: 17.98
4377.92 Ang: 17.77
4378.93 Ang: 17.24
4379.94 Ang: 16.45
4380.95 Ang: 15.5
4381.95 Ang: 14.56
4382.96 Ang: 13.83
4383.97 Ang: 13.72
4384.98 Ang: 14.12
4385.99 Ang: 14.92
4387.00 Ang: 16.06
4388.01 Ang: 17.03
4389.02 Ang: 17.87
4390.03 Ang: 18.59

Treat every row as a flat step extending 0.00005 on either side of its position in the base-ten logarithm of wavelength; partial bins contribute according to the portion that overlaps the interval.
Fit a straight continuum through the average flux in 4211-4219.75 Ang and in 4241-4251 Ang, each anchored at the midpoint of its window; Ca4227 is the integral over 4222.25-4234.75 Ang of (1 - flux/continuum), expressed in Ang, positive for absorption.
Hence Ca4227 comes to 4.8 Ang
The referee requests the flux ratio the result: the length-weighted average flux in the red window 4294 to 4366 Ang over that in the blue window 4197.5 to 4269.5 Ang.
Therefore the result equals 1.20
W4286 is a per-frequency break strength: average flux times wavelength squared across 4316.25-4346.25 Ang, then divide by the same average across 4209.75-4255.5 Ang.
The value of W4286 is 1.4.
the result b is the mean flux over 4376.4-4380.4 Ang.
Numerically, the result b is 17.3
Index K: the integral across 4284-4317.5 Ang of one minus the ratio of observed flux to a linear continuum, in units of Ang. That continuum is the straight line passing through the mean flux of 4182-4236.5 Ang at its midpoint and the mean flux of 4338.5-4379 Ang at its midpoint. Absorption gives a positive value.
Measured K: 7.89 Ang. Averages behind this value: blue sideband 14.2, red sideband 19.4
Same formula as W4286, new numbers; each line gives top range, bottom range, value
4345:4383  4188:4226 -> 1.37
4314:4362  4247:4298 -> 1.39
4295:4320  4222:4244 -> 1.17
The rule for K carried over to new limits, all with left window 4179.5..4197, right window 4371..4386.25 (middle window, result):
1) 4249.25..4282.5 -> 3.51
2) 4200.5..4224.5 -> 0.07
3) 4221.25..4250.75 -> 4.93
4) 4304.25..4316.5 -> 2.17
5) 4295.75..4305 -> 2.33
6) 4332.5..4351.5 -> -3.82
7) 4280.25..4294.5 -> 1.80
